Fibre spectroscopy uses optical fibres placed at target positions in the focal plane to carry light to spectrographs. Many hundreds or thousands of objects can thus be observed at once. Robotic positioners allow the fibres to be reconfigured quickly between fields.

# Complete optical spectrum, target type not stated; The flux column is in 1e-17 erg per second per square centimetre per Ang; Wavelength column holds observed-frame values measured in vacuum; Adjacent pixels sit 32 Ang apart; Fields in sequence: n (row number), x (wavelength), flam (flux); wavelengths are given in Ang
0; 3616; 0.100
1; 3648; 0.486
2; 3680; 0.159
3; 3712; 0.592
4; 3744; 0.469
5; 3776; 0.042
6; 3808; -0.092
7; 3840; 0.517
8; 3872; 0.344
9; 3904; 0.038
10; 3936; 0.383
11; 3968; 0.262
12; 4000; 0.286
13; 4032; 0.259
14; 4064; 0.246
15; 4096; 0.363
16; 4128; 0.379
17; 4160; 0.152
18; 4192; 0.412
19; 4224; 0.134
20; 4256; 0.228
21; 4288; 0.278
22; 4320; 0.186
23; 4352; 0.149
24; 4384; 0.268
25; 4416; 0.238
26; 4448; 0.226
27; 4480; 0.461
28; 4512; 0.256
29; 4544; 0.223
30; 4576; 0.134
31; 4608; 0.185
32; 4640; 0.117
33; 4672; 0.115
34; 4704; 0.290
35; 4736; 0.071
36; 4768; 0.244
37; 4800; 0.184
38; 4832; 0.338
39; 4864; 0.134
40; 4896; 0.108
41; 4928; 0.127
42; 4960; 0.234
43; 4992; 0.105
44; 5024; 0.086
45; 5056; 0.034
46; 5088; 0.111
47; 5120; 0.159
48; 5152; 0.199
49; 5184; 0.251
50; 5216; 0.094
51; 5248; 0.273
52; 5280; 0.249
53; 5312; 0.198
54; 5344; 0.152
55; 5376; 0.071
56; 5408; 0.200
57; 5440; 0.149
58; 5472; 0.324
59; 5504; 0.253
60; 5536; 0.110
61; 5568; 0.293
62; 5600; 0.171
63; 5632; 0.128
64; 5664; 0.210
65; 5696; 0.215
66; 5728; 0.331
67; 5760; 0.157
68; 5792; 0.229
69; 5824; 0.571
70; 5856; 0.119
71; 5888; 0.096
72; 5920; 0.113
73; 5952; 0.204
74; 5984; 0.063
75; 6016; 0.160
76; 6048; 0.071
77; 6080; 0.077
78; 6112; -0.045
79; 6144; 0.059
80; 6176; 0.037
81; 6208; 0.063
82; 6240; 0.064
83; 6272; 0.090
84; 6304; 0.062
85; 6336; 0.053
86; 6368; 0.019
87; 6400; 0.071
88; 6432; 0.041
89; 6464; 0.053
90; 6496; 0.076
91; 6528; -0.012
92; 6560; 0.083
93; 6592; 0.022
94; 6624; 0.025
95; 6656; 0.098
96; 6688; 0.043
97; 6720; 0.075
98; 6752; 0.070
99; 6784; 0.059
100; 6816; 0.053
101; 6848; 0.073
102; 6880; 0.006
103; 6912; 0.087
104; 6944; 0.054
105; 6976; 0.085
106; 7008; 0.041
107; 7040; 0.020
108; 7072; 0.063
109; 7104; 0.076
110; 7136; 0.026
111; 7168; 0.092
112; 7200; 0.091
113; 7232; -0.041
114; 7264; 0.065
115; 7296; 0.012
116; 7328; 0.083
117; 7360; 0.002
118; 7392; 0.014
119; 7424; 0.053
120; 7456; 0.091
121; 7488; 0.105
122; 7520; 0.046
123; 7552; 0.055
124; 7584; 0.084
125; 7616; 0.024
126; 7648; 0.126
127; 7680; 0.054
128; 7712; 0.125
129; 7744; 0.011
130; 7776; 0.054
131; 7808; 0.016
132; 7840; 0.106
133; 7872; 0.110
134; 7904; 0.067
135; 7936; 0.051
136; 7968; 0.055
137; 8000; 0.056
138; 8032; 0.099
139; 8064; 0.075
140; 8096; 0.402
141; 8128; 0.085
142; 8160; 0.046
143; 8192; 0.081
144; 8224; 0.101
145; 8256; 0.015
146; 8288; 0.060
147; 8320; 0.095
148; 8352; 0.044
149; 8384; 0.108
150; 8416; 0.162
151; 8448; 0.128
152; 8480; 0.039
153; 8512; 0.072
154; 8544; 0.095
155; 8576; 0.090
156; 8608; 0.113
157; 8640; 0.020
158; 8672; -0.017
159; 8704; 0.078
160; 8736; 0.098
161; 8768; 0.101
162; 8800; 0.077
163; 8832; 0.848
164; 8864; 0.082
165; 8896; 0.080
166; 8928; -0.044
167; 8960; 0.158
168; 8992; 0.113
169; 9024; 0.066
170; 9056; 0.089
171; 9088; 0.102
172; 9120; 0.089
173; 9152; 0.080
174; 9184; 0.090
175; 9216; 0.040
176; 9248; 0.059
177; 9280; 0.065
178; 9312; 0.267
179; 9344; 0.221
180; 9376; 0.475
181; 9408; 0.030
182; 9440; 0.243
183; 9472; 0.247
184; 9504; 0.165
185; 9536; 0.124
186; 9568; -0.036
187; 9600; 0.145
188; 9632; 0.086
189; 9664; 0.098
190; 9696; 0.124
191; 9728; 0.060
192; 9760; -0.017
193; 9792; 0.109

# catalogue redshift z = 1.173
